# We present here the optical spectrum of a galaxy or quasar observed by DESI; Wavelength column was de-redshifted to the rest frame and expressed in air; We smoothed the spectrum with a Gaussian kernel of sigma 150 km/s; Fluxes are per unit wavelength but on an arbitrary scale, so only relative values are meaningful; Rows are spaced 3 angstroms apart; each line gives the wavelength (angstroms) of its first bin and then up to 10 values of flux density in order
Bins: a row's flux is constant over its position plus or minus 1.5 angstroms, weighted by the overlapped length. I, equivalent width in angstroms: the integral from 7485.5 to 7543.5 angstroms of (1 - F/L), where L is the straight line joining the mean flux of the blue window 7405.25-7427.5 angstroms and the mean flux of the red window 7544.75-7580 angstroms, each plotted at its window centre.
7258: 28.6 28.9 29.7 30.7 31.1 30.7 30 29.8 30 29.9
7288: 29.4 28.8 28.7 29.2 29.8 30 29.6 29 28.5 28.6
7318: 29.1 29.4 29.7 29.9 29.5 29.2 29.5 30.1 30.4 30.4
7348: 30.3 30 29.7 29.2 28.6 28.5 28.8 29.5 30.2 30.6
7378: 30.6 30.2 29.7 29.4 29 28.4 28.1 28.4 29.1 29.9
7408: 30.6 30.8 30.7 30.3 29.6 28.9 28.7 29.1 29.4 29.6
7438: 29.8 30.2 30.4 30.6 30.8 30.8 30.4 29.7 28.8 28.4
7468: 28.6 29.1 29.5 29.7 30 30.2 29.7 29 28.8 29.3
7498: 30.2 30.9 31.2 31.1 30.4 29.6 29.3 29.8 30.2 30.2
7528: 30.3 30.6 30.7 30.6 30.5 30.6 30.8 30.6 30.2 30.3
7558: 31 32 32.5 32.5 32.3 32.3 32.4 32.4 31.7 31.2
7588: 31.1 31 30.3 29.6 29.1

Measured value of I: 1.70 angstroms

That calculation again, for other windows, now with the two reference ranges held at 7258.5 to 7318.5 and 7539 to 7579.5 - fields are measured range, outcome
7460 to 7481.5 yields 1.2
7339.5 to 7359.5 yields 0.0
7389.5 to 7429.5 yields 1.3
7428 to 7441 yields 0.4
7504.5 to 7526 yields 0.7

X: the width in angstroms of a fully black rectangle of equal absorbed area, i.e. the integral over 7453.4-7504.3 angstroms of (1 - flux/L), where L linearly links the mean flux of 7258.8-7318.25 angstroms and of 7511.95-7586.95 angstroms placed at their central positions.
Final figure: 1.7 angstroms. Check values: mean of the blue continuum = 29.6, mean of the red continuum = 31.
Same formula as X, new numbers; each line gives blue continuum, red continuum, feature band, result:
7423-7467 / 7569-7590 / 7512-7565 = 1.2 angstroms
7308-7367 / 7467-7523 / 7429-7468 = -0.2 angstroms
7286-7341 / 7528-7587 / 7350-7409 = 0.9 angstroms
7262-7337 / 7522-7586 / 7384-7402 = 0.8 angstroms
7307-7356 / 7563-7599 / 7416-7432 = 0.5 angstroms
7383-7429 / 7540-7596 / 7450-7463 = 0.0 angstroms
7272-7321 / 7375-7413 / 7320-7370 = -0.1 angstroms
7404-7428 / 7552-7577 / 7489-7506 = 0.5 angstroms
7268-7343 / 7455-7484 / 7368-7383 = -0.4 angstroms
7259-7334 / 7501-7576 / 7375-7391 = 0.1 angstroms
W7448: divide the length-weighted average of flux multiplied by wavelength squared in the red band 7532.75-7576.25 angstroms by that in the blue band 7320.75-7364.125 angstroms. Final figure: 1.1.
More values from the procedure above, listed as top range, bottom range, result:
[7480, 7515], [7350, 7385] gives 1.05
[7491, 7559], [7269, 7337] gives 1.09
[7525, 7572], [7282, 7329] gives 1.13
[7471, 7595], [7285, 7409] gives 1.09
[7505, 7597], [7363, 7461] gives 1.08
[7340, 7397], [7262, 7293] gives 1.01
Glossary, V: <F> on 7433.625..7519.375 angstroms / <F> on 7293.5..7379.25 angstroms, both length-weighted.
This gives 1.0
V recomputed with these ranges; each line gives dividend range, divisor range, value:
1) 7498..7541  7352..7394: 1.03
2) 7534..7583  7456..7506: 1.06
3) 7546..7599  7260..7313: 1.06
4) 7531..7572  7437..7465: 1.03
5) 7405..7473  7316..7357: 1.00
